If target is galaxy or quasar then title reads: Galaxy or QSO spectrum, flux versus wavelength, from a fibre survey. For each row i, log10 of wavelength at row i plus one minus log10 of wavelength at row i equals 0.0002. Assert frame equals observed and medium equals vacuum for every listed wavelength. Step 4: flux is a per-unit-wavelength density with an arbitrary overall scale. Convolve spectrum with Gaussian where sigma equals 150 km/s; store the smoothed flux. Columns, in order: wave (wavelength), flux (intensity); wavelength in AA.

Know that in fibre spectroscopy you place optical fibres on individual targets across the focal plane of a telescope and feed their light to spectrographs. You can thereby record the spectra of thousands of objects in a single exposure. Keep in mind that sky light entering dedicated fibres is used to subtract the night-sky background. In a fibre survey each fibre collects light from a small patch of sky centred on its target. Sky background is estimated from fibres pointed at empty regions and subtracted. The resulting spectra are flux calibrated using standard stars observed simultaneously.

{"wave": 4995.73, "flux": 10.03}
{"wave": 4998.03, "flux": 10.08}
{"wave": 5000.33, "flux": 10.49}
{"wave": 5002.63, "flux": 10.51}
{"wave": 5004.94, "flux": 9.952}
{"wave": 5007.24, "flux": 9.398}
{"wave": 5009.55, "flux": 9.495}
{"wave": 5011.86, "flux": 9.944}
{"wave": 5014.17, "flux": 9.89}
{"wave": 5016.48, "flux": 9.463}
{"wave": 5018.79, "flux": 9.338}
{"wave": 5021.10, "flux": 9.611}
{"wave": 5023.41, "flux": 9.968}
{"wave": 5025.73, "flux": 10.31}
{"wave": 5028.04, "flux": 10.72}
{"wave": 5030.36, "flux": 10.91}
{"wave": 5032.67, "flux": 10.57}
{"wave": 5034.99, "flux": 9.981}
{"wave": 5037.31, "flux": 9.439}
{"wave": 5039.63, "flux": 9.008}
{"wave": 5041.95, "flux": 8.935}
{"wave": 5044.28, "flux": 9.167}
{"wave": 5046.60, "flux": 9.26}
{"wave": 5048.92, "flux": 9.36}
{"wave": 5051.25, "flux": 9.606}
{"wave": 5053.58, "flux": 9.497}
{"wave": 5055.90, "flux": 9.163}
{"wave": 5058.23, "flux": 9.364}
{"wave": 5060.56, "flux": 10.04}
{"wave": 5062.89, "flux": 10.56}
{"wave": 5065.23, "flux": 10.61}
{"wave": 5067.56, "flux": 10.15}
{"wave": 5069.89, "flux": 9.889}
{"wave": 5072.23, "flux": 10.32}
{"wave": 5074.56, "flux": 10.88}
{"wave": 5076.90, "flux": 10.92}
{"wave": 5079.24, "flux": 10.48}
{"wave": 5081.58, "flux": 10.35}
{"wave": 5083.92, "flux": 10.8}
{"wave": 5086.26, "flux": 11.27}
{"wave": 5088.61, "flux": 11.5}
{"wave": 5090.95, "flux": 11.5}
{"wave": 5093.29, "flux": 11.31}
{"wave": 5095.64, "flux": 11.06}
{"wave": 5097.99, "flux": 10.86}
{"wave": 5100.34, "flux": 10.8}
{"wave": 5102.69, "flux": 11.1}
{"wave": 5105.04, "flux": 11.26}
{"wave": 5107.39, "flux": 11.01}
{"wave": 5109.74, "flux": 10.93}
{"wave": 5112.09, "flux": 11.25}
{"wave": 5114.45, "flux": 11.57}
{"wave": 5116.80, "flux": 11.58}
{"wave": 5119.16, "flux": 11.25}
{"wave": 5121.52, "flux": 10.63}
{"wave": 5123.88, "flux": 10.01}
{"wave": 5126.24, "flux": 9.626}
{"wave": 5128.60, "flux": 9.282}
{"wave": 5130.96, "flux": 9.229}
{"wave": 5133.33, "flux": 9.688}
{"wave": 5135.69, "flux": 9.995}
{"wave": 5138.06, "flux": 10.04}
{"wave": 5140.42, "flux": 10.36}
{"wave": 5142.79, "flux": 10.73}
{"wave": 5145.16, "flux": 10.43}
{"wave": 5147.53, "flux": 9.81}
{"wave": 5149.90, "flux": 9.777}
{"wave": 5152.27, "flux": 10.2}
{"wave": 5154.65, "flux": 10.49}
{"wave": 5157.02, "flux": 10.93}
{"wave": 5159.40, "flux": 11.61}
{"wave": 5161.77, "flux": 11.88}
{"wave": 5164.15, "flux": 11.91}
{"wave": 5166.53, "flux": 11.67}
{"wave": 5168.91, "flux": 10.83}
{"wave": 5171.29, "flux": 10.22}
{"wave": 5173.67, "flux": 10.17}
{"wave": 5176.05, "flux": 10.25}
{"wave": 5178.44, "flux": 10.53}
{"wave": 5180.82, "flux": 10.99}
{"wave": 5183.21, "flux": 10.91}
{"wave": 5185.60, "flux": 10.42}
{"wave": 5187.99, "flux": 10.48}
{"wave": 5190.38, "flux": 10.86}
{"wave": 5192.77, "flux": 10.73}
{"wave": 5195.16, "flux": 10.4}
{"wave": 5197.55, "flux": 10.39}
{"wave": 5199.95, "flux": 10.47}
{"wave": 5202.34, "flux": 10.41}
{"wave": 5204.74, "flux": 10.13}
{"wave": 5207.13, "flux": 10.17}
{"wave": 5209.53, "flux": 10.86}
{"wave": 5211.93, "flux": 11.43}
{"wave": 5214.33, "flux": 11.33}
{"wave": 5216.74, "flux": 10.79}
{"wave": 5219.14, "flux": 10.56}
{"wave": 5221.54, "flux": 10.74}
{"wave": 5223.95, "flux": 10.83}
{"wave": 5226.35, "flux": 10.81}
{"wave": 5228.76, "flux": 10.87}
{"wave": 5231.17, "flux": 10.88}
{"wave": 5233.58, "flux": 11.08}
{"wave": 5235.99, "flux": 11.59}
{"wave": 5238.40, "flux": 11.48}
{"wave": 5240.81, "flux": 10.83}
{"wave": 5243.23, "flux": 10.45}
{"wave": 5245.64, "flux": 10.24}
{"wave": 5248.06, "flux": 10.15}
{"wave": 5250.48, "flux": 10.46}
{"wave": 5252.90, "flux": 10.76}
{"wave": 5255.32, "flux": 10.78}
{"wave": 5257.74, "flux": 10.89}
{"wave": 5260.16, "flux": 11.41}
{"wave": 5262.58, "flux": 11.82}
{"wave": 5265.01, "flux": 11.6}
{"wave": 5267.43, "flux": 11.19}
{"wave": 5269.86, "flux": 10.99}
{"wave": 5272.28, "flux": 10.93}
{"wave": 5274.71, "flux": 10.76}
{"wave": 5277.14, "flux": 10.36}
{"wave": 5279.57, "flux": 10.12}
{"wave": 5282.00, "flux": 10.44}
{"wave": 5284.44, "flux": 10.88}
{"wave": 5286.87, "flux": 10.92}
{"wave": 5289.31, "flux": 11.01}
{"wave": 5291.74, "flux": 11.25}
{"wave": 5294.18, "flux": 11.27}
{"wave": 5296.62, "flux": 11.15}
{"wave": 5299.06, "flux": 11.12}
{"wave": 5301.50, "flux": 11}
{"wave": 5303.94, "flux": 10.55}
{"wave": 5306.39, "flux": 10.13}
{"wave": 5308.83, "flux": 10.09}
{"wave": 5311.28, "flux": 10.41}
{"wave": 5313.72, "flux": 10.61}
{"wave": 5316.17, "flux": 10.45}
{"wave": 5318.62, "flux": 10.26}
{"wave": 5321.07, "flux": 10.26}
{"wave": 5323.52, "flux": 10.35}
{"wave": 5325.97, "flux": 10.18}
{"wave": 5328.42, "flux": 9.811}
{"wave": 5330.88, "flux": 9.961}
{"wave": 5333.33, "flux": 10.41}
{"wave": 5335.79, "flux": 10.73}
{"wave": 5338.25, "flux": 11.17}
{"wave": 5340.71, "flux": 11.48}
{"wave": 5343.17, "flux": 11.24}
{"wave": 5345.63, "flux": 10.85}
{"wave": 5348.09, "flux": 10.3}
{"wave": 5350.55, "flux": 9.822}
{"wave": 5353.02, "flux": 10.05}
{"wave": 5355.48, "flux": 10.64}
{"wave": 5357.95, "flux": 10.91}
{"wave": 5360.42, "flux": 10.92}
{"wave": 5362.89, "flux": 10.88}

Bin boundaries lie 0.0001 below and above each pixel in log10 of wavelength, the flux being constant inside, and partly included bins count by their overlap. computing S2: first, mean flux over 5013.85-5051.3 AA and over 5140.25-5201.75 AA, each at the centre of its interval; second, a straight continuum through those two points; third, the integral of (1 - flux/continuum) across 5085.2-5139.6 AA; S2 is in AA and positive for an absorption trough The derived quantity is -2.4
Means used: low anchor 9.74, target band 10.7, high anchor 10.7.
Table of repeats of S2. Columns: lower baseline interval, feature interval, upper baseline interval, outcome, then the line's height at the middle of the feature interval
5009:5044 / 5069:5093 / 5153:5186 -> -1.4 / 10.2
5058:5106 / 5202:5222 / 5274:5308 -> 0.1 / 10.8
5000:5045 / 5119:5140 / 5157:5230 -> 1.0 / 10.4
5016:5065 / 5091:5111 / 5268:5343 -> -2.2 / 9.95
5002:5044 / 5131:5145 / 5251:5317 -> 0.2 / 10.3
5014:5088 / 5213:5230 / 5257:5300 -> -0.1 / 10.8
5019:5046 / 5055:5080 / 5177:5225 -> -0.5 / 10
